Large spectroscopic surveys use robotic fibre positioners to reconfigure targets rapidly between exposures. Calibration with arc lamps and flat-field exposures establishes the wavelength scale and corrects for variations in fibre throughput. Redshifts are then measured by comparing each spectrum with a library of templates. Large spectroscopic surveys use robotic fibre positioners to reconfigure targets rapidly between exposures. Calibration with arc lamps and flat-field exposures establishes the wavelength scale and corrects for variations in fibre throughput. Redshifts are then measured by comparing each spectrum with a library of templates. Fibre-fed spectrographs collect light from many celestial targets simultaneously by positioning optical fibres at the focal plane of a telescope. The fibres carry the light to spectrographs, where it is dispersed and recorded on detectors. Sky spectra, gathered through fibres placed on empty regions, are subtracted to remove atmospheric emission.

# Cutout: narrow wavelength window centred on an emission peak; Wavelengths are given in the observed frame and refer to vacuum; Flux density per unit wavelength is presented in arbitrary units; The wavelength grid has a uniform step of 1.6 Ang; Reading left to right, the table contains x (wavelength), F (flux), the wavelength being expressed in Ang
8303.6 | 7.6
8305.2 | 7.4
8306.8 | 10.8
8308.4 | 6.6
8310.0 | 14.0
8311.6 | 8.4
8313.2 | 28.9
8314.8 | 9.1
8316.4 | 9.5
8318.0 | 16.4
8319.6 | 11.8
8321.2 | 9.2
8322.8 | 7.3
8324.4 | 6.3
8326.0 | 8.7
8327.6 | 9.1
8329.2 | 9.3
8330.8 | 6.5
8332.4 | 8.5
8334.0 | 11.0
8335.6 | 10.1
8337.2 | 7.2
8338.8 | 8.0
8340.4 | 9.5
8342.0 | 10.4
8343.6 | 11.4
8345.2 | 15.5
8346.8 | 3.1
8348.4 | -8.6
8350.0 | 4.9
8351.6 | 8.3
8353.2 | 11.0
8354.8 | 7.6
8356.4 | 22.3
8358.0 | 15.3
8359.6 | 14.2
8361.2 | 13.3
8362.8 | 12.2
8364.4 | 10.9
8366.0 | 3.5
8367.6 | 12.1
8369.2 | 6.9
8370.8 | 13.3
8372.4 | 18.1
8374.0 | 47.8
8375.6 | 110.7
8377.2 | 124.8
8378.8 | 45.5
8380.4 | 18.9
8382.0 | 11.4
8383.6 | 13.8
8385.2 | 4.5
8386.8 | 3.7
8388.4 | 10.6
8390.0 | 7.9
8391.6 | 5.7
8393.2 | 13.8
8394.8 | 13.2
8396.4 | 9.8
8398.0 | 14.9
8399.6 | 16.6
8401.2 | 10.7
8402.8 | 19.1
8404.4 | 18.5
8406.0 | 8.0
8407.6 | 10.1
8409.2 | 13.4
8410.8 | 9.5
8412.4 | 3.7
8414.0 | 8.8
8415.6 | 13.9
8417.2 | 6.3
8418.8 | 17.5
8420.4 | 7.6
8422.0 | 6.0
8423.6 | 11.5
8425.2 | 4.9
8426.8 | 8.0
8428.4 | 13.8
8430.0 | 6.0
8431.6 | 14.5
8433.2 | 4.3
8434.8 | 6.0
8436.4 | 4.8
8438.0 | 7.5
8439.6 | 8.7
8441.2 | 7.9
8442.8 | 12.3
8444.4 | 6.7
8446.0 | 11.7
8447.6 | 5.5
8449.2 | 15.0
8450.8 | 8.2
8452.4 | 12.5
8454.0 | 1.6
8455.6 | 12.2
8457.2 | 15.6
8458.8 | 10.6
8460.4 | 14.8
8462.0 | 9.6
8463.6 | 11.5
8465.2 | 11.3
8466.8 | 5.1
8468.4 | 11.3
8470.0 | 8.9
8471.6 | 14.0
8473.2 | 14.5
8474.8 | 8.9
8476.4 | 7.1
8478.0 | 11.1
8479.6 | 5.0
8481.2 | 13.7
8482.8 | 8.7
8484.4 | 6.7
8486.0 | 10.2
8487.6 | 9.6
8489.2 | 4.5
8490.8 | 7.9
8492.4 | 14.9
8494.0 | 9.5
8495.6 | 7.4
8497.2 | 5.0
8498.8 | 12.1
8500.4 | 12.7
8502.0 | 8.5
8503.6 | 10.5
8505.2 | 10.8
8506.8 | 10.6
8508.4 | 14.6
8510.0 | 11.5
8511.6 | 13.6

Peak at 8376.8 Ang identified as H-alpha 6563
